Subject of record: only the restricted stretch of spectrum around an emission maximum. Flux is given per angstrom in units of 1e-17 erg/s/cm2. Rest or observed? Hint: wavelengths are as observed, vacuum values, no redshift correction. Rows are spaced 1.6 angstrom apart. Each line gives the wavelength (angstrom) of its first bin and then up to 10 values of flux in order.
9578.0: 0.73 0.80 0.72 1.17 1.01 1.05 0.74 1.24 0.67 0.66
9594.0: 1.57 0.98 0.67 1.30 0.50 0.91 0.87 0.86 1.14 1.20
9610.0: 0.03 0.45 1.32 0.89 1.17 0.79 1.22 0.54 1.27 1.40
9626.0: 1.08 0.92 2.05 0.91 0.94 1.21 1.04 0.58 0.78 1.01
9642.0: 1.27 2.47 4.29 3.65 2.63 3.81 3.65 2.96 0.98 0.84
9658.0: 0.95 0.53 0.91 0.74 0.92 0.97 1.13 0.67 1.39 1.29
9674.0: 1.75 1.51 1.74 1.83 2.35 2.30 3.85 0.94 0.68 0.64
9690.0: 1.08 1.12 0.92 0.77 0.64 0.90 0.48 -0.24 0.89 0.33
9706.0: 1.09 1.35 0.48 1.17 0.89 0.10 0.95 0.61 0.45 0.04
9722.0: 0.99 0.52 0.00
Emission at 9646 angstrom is H-alpha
